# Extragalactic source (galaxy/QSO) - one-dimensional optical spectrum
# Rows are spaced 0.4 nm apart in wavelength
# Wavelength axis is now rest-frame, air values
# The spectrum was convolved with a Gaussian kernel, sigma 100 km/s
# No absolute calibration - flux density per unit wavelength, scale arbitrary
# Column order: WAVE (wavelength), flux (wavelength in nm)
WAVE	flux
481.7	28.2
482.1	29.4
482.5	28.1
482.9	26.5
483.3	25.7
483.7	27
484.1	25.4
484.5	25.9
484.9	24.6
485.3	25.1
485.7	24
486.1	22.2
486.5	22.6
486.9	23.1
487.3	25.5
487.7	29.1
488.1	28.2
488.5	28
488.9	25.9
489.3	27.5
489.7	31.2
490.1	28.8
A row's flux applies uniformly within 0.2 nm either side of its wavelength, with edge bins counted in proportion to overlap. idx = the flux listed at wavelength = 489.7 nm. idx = 31.2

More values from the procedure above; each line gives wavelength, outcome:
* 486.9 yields 23.1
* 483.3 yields 25.7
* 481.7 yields 28.2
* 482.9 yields 26.5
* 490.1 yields 28.8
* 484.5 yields 25.9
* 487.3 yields 25.5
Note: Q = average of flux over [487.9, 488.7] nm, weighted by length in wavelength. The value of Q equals 28.1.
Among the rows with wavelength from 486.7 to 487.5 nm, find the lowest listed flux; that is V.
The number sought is 23.1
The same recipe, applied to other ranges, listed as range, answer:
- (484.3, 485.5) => 24.6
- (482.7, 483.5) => 25.7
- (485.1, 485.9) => 24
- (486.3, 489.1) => 22.6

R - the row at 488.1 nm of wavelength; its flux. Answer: 28.2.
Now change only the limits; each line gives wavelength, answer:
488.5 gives 28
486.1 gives 22.2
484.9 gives 24.6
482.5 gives 28.1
